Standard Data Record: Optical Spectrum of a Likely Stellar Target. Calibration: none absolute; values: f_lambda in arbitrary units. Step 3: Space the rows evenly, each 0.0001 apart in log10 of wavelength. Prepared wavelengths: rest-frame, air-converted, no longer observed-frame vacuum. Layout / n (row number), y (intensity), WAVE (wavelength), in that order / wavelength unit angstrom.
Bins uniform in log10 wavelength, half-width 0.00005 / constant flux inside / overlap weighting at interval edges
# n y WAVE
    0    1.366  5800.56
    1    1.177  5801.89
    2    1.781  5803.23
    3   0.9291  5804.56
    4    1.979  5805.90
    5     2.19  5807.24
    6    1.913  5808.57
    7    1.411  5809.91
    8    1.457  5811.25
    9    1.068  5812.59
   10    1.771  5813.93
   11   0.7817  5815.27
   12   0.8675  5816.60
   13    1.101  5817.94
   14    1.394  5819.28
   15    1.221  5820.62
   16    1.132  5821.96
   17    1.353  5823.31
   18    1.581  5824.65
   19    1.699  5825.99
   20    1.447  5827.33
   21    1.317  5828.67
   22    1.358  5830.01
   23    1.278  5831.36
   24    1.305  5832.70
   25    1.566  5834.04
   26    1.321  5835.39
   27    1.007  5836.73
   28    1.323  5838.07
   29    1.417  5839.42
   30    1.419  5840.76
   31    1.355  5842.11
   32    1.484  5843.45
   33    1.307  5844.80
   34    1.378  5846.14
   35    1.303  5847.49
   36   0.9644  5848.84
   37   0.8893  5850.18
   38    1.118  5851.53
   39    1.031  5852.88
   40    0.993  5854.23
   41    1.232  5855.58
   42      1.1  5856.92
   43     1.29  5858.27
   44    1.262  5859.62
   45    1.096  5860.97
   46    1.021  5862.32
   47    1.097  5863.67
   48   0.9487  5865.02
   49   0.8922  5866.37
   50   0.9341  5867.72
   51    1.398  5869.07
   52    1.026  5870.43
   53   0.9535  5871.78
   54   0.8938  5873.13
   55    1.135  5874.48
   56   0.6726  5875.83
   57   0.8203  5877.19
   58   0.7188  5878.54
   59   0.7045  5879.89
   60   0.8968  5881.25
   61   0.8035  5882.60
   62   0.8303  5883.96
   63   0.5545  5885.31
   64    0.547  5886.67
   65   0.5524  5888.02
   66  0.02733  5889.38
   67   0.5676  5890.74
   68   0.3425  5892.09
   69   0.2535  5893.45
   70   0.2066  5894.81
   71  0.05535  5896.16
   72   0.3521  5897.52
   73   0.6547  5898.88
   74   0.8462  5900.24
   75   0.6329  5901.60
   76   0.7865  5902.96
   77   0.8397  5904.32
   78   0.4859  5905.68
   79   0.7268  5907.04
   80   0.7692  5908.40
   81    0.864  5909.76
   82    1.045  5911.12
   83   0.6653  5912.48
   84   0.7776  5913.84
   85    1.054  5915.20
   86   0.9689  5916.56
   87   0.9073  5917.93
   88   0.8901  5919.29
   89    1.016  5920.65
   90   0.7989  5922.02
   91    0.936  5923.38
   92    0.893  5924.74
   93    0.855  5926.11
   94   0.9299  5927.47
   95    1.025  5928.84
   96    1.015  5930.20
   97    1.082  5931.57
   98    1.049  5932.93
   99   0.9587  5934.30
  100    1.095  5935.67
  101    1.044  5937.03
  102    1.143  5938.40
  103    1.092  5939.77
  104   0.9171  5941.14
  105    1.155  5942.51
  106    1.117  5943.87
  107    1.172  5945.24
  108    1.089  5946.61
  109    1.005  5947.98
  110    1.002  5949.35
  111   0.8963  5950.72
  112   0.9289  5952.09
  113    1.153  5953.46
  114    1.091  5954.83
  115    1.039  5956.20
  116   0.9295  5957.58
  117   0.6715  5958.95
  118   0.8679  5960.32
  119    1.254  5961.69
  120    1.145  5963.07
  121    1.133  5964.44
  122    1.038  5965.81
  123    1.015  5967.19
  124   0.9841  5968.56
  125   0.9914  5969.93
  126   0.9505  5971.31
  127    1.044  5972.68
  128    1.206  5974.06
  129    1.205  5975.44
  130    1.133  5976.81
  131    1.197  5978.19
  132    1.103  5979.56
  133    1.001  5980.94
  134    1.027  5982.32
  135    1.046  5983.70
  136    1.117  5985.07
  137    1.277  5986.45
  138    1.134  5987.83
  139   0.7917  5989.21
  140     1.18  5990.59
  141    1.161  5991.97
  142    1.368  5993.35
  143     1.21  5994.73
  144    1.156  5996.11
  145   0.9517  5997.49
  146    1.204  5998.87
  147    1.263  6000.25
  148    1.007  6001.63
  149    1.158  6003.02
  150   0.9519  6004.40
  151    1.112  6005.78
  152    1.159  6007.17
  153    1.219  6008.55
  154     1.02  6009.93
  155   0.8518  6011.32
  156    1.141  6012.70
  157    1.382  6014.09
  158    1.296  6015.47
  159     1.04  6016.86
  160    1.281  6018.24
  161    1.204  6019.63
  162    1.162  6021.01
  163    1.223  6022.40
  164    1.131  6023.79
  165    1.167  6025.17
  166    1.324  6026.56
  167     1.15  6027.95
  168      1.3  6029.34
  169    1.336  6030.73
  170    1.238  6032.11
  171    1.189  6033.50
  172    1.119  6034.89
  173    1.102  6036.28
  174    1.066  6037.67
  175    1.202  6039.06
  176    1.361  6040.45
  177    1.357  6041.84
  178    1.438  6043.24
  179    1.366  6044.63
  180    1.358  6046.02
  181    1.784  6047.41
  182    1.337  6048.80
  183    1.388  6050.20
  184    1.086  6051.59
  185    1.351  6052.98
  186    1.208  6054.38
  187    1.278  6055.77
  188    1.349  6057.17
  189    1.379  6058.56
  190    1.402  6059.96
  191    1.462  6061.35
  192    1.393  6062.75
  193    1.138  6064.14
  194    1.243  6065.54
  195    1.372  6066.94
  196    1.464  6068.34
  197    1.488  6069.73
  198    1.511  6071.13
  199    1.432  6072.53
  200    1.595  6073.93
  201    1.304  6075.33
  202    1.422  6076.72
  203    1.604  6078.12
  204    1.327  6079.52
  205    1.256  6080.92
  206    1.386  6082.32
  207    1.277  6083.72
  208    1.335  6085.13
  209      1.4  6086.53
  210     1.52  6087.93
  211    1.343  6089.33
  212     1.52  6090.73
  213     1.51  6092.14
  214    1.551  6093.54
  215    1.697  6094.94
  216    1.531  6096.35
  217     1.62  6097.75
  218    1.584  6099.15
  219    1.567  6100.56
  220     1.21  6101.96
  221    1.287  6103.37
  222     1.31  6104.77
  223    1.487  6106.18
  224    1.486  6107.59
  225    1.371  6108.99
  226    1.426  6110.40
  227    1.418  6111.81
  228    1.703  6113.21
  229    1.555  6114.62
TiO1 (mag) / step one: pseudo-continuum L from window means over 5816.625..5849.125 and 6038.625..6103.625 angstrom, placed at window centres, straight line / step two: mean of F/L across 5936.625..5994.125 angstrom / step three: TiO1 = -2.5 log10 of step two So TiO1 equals 0.27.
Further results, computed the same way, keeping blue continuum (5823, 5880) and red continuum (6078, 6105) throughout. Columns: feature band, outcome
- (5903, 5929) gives 0.40 mag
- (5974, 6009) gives 0.18 mag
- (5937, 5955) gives 0.21 mag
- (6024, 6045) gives 0.11 mag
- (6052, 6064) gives 0.05 mag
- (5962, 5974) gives 0.23 mag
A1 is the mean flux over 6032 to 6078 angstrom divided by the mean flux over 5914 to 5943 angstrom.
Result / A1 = 1.36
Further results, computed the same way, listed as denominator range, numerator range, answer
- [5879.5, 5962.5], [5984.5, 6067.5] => 1.47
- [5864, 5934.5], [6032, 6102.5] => 1.77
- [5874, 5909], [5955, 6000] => 1.79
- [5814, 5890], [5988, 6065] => 1.11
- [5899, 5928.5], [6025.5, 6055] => 1.53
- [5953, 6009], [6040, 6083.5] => 1.27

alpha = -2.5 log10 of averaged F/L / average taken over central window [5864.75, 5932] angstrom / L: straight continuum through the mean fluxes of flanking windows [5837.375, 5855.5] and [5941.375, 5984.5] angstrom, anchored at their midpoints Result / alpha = 0.43 mag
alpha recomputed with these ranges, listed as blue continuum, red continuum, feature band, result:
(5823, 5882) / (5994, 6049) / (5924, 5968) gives 0.16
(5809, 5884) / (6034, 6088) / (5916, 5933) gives 0.29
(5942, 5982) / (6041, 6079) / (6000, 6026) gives 0.08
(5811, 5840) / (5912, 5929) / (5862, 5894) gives 0.37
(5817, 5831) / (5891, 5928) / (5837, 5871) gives -0.04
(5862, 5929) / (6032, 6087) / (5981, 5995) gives -0.03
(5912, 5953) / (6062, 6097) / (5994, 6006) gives 0.07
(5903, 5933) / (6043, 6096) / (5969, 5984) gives 0.00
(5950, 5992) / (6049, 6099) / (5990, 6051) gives 0.01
